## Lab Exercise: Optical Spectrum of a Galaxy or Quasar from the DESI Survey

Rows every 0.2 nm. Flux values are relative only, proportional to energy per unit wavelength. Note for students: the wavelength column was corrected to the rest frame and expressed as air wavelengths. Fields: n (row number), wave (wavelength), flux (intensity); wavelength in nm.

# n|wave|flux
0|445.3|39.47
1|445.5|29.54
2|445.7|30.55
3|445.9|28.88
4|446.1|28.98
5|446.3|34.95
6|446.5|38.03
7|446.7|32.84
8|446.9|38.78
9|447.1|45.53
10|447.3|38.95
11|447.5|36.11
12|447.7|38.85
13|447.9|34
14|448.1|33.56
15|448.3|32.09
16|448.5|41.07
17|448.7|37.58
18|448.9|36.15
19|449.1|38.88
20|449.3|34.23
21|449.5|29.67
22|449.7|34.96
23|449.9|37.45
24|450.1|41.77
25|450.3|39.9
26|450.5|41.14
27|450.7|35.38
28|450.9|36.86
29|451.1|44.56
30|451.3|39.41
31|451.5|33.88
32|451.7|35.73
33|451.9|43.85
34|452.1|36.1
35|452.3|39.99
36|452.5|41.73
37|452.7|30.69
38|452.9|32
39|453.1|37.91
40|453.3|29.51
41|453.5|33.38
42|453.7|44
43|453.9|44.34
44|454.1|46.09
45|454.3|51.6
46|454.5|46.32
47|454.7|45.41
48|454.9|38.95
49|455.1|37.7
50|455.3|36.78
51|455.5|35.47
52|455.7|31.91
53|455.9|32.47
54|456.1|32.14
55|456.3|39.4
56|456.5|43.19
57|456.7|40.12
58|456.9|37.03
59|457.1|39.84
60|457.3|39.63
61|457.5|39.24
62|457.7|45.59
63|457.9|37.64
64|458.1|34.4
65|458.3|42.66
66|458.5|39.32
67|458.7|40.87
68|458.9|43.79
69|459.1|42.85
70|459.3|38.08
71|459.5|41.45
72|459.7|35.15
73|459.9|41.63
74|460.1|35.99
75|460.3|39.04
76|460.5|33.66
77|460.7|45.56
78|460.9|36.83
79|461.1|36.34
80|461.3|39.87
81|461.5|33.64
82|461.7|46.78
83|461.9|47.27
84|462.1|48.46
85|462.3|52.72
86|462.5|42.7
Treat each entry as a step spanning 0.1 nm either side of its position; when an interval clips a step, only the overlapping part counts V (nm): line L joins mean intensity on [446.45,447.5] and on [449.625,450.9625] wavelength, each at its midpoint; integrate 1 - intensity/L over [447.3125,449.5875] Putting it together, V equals 0.157 nm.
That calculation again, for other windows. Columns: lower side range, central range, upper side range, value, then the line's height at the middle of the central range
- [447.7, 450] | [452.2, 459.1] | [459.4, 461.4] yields -0.347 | 37.3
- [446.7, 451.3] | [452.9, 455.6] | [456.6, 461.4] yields -0.120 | 38.5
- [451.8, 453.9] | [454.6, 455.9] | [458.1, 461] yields 0.027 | 38.1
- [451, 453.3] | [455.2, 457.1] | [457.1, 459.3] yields 0.133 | 39.4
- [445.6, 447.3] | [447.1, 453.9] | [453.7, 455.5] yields 0.292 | 39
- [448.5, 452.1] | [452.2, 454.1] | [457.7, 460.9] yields 0.041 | 38.3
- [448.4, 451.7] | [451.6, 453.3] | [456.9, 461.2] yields 0.058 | 38.1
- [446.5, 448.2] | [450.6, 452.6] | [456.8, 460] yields -0.020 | 38.4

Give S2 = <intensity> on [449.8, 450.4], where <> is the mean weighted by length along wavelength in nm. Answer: 39.7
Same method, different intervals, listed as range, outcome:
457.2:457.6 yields 39.4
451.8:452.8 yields 38.5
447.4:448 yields 36.3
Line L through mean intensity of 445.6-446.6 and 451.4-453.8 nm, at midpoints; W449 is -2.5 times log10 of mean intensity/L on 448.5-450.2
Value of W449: -0.067 mag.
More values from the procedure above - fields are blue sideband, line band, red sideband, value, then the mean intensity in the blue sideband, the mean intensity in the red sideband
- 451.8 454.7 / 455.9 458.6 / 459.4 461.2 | 0.00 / 40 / 38.4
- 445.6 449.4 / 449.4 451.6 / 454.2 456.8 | -0.02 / 35.8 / 39.3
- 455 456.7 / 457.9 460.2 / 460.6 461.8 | -0.03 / 36.4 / 39.8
